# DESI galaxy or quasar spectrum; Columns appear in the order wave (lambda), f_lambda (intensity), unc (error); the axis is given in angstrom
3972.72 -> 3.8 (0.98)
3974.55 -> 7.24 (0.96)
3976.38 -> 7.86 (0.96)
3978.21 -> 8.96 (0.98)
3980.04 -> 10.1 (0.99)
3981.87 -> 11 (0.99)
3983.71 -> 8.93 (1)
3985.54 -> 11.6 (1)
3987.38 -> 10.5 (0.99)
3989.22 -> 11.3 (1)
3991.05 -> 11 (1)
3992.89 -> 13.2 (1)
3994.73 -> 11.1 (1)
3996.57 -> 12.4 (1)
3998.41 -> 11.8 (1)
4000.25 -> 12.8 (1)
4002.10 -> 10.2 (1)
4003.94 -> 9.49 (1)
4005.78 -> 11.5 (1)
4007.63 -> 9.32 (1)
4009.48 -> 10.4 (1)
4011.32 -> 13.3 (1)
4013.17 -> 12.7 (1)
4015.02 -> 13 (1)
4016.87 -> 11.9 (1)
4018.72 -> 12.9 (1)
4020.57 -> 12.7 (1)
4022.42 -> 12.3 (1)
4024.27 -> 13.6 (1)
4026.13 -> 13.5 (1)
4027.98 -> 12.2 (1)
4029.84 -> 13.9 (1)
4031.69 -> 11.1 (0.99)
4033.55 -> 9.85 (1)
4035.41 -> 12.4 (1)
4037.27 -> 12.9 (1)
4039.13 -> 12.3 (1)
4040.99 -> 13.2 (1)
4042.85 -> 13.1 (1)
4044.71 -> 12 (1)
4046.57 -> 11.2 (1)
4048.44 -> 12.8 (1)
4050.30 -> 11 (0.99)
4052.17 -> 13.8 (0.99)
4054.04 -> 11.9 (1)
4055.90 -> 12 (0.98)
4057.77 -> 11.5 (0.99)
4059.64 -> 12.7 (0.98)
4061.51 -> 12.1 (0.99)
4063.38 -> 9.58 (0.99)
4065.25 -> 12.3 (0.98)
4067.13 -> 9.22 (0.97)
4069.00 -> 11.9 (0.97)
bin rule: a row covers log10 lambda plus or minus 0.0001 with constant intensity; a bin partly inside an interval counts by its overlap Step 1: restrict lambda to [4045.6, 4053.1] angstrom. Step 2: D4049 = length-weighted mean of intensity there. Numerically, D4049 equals 12.2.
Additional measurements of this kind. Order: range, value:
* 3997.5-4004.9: 11.1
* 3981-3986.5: 10.5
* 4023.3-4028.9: 13.1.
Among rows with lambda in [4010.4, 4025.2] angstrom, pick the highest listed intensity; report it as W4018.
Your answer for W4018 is 13.6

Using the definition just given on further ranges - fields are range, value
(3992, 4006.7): 13.2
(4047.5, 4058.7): 13.8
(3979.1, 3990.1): 11.6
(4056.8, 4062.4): 12.7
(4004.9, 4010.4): 11.5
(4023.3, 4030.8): 13.9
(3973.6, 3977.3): 7.86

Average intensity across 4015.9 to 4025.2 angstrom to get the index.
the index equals 12.7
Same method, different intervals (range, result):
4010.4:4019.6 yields 12.8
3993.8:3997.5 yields 11.8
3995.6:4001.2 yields 12.3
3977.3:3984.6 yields 9.75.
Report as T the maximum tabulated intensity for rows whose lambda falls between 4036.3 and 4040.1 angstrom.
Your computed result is 12.9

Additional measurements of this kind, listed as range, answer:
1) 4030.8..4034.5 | 11.1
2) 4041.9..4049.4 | 13.1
